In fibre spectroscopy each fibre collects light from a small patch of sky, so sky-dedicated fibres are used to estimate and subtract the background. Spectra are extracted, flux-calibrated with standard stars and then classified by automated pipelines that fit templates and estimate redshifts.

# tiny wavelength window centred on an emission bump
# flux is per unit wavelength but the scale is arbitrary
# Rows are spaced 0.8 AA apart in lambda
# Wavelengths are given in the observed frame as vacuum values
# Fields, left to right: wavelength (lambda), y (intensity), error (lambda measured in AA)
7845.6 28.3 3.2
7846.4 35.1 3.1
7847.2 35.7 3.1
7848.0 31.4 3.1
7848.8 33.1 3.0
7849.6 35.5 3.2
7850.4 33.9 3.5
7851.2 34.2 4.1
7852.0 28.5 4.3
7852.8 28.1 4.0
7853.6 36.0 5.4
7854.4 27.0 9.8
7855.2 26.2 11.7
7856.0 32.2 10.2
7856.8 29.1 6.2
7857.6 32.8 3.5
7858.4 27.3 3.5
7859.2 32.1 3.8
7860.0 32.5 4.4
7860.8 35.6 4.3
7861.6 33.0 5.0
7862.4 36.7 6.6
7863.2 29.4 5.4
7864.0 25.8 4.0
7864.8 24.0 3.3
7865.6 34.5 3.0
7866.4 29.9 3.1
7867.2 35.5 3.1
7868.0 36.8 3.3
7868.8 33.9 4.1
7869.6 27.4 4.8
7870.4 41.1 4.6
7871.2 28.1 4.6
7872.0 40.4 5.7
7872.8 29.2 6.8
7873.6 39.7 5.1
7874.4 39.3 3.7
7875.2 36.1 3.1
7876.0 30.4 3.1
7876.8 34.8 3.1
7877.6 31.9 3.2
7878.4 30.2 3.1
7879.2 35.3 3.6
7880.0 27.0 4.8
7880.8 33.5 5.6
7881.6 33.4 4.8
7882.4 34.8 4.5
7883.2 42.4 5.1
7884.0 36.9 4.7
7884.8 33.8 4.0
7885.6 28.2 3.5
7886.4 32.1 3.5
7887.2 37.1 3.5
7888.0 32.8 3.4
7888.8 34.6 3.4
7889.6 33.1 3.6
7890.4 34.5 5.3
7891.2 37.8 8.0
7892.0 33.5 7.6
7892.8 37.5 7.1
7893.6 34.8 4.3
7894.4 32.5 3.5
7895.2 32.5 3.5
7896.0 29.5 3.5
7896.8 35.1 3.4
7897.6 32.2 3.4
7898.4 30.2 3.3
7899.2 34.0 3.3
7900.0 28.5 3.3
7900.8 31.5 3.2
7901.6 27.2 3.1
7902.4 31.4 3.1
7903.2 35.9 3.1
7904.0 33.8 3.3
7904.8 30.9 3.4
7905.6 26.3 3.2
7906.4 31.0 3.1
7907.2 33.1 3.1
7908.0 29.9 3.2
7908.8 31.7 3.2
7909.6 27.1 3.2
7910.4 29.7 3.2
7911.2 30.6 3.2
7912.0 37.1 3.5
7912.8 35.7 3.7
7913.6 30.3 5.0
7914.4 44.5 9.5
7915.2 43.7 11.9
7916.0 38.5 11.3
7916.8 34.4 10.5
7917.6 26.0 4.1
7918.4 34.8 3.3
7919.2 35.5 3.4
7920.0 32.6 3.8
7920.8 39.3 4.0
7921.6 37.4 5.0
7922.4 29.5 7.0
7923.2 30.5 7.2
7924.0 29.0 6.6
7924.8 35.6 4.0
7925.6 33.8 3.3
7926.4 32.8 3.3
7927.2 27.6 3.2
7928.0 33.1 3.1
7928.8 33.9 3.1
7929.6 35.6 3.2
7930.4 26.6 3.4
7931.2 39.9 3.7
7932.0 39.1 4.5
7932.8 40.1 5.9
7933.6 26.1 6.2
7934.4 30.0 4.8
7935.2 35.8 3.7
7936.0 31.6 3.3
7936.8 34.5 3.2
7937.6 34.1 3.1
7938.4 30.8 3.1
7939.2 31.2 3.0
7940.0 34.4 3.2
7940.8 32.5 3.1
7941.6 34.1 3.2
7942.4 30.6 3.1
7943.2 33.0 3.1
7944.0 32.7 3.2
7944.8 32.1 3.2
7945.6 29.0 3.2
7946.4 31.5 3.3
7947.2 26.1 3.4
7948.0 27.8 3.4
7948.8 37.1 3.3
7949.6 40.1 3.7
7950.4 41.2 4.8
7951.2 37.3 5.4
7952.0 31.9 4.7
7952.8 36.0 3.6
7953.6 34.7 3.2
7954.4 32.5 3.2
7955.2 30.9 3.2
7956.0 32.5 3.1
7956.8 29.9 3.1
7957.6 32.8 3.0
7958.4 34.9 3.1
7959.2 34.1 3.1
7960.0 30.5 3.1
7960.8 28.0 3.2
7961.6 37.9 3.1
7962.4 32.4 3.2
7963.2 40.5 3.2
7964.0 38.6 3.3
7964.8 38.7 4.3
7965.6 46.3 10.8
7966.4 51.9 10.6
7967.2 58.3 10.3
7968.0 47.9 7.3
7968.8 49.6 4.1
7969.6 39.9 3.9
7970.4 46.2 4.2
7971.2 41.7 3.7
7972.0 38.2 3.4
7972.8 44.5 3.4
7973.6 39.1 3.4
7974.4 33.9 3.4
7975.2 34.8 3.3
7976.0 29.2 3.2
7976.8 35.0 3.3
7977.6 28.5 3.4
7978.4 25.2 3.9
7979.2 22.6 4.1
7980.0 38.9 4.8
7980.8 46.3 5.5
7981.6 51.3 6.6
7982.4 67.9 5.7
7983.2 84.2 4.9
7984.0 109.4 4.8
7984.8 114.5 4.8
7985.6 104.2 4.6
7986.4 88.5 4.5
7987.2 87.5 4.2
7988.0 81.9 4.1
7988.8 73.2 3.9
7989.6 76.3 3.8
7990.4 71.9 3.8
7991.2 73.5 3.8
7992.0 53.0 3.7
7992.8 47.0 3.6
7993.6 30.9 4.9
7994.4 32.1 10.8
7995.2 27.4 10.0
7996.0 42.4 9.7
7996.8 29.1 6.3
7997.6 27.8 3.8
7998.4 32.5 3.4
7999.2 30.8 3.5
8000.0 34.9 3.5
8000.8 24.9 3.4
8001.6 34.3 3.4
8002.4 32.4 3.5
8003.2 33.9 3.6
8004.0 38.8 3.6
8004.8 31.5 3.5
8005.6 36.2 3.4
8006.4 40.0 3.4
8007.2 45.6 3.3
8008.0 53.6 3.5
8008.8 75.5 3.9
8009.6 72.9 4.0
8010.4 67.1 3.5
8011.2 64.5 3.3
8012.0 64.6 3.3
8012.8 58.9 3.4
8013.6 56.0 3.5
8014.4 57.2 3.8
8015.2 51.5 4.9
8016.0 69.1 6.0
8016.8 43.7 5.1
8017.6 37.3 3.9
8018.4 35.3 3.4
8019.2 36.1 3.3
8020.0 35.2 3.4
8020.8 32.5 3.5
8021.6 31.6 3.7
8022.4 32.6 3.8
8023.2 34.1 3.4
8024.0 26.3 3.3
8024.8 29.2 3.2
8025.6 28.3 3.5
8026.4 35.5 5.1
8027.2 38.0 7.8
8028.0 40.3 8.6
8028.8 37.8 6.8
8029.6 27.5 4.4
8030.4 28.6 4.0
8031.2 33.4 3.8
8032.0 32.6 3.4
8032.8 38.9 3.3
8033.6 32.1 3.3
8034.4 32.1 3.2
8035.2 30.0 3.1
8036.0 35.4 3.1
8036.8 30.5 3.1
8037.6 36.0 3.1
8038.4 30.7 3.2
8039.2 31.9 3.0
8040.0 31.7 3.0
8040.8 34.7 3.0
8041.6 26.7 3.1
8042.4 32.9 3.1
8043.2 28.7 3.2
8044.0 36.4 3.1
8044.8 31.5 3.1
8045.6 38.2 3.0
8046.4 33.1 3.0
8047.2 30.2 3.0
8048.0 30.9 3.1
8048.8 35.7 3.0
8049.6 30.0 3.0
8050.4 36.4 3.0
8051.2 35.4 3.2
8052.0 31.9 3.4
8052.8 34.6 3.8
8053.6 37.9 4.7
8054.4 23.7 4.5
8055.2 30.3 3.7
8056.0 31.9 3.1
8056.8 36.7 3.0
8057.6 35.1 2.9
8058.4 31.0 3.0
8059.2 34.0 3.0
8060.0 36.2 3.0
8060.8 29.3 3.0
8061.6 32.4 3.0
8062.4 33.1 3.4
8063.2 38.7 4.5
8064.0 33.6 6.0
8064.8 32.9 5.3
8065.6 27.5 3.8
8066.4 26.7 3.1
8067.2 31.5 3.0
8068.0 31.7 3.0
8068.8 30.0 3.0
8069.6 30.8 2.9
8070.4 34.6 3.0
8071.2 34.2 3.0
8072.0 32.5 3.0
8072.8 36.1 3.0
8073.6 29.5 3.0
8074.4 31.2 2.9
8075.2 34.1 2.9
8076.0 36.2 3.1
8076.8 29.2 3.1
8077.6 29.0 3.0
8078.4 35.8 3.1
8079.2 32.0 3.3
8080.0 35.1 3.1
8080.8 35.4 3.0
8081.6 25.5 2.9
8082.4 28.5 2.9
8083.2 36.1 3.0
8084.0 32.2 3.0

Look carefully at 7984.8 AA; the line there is H-alpha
